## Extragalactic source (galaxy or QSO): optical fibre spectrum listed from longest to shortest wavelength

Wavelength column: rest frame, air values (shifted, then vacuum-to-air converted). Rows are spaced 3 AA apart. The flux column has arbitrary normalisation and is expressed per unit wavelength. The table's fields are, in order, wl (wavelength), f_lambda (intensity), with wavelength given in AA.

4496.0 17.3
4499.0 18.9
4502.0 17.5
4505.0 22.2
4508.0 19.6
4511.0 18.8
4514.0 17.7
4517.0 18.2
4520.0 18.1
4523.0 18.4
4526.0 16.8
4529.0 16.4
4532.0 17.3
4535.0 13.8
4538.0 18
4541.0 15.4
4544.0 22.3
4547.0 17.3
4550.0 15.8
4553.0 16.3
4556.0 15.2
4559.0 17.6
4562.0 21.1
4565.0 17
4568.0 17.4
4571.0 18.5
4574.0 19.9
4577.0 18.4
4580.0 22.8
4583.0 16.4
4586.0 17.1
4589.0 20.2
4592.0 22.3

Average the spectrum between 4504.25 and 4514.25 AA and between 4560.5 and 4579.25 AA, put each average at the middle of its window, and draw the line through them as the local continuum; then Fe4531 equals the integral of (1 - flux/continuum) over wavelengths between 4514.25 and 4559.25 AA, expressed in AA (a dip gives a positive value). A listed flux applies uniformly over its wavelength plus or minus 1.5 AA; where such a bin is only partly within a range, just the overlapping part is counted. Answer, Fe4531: 5.0 AA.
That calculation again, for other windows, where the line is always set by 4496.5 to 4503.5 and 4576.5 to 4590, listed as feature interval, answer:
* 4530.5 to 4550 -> 1.35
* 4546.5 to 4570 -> 1.85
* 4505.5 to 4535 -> 0.69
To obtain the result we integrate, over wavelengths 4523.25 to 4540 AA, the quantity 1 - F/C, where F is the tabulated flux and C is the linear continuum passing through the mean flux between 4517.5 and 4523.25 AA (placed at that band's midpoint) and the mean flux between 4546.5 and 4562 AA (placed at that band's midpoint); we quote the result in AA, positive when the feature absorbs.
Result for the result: 1.1 AA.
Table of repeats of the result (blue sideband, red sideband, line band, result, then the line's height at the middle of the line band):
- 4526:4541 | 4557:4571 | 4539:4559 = 0.15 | 17.3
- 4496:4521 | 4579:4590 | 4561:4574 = 0.22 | 18.9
